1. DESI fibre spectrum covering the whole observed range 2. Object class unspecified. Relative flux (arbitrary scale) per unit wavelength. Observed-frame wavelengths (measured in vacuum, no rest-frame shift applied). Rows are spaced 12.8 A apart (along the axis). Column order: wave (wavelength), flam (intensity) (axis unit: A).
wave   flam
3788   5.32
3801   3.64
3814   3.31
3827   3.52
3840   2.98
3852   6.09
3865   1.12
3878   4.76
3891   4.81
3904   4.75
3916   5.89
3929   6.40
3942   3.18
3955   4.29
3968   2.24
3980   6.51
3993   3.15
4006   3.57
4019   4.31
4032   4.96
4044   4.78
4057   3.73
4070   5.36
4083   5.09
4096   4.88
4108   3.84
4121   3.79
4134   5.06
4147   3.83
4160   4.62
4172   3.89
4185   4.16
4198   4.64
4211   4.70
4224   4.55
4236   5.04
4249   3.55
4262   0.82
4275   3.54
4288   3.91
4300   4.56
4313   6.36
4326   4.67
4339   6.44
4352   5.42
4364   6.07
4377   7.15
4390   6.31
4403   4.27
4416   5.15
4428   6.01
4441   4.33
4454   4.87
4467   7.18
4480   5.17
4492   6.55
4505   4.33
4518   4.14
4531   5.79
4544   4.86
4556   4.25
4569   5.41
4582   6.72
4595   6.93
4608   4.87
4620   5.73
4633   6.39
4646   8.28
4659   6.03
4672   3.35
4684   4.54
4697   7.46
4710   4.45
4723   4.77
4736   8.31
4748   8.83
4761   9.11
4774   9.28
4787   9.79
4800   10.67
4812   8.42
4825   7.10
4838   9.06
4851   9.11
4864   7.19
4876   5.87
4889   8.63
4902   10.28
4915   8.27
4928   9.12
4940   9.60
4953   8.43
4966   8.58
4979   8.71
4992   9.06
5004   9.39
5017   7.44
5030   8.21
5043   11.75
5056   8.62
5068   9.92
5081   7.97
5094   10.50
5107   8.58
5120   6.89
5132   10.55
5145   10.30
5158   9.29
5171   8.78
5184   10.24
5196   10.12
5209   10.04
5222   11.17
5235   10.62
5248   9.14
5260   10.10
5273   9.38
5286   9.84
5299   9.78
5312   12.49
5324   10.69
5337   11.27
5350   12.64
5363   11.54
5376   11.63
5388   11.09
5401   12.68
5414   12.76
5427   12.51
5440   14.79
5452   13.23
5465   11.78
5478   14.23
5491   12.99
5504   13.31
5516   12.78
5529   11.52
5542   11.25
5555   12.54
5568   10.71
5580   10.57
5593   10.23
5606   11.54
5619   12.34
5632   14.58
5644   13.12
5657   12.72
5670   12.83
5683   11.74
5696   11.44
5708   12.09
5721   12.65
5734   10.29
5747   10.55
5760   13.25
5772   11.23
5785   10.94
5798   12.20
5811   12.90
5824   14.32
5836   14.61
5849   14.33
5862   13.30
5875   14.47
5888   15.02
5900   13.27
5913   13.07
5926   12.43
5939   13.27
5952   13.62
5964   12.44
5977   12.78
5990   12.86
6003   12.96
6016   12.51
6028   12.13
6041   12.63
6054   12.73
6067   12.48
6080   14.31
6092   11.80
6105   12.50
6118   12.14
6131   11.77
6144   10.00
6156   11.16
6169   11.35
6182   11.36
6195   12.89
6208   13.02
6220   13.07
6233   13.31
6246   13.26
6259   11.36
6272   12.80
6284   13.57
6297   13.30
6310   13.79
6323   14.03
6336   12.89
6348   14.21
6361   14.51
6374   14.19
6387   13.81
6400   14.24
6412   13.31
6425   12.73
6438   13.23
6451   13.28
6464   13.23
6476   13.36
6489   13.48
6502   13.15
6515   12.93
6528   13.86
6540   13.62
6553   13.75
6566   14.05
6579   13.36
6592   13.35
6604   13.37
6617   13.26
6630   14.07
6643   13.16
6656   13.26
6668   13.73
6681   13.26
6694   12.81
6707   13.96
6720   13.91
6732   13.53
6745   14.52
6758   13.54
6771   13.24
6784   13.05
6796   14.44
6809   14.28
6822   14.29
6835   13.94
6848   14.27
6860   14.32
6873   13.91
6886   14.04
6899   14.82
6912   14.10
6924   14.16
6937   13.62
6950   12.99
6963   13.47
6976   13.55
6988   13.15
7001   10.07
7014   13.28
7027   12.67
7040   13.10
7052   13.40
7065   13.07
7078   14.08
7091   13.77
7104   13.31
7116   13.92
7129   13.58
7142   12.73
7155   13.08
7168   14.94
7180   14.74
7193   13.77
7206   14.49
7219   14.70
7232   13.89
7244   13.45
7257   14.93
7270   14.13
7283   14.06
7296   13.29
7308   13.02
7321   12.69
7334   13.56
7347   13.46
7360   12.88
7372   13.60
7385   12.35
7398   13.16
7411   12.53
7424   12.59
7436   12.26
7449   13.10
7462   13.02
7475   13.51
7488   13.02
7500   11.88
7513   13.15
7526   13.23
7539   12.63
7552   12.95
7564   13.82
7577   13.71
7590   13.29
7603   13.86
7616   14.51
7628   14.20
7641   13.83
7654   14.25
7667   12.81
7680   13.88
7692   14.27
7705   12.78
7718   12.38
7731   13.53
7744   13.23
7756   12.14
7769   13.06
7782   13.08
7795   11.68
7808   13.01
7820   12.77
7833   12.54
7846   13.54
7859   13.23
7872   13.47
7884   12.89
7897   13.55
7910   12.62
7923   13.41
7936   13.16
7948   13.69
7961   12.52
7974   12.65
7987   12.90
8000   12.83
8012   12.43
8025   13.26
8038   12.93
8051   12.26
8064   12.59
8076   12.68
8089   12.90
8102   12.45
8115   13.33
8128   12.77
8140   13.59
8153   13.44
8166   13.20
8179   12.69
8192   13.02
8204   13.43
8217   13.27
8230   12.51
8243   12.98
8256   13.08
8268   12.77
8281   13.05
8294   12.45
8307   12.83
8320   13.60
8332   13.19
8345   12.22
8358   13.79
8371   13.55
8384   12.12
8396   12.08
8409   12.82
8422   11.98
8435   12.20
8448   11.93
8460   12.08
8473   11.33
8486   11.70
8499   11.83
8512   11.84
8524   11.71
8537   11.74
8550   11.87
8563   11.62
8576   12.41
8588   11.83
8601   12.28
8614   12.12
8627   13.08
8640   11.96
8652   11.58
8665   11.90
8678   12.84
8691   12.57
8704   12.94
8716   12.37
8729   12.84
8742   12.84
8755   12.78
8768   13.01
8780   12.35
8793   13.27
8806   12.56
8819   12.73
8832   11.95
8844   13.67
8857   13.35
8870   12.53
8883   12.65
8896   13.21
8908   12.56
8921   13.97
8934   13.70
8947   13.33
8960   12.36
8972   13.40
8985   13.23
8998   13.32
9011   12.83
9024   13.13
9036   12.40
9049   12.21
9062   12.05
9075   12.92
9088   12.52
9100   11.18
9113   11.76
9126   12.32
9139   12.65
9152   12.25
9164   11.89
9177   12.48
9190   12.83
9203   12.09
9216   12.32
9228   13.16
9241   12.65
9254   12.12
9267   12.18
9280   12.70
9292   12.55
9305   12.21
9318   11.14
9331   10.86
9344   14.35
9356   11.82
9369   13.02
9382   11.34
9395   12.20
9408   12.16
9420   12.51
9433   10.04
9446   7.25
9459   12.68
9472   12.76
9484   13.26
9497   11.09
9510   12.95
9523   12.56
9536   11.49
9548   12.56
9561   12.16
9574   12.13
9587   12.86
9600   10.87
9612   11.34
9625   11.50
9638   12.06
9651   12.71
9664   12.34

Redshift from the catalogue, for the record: 0.19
